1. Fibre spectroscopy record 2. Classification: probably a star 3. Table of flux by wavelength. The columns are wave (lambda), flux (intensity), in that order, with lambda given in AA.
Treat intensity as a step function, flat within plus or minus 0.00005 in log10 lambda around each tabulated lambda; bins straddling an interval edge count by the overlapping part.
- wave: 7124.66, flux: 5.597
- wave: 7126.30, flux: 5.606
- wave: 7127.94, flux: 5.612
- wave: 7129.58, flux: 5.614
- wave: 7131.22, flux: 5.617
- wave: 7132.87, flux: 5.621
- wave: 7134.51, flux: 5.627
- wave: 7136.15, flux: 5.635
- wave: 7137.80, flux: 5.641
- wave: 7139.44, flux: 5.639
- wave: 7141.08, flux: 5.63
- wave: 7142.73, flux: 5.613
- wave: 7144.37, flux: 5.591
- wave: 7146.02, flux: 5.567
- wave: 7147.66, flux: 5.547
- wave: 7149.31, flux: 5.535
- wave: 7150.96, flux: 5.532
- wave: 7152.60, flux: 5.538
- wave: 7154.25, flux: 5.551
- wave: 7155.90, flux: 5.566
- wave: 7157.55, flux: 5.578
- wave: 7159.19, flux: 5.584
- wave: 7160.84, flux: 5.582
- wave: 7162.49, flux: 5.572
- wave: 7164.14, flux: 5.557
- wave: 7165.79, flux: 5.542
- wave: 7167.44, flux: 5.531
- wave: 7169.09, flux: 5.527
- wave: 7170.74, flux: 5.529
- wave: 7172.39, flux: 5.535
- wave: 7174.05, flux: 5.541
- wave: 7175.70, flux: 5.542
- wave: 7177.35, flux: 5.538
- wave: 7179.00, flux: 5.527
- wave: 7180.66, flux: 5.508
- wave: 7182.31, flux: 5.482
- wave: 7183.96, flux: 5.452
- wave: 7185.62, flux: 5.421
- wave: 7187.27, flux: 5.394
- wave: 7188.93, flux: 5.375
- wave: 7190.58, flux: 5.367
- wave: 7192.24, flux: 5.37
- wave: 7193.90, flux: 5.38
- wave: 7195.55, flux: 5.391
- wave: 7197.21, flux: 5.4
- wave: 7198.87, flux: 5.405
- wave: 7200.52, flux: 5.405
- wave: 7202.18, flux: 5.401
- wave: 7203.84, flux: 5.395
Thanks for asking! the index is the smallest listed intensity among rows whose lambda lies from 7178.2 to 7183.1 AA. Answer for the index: 5.482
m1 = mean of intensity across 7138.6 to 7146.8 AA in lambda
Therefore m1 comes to 5.61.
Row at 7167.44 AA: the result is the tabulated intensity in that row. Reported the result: 5.531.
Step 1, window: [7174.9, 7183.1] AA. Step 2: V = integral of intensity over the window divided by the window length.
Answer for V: 5.52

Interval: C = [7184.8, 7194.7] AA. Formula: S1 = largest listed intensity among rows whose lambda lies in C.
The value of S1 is 5.421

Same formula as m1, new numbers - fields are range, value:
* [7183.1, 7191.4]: 5.4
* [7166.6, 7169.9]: 5.53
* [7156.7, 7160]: 5.59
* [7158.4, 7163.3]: 5.58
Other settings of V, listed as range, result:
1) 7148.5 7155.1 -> 5.54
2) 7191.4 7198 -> 5.38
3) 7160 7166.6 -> 5.56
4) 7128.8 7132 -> 5.62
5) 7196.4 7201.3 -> 5.41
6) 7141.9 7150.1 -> 5.57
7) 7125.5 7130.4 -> 5.61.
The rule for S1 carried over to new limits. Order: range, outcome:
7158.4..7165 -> 5.584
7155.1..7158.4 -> 5.578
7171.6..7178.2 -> 5.542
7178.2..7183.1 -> 5.527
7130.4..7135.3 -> 5.627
